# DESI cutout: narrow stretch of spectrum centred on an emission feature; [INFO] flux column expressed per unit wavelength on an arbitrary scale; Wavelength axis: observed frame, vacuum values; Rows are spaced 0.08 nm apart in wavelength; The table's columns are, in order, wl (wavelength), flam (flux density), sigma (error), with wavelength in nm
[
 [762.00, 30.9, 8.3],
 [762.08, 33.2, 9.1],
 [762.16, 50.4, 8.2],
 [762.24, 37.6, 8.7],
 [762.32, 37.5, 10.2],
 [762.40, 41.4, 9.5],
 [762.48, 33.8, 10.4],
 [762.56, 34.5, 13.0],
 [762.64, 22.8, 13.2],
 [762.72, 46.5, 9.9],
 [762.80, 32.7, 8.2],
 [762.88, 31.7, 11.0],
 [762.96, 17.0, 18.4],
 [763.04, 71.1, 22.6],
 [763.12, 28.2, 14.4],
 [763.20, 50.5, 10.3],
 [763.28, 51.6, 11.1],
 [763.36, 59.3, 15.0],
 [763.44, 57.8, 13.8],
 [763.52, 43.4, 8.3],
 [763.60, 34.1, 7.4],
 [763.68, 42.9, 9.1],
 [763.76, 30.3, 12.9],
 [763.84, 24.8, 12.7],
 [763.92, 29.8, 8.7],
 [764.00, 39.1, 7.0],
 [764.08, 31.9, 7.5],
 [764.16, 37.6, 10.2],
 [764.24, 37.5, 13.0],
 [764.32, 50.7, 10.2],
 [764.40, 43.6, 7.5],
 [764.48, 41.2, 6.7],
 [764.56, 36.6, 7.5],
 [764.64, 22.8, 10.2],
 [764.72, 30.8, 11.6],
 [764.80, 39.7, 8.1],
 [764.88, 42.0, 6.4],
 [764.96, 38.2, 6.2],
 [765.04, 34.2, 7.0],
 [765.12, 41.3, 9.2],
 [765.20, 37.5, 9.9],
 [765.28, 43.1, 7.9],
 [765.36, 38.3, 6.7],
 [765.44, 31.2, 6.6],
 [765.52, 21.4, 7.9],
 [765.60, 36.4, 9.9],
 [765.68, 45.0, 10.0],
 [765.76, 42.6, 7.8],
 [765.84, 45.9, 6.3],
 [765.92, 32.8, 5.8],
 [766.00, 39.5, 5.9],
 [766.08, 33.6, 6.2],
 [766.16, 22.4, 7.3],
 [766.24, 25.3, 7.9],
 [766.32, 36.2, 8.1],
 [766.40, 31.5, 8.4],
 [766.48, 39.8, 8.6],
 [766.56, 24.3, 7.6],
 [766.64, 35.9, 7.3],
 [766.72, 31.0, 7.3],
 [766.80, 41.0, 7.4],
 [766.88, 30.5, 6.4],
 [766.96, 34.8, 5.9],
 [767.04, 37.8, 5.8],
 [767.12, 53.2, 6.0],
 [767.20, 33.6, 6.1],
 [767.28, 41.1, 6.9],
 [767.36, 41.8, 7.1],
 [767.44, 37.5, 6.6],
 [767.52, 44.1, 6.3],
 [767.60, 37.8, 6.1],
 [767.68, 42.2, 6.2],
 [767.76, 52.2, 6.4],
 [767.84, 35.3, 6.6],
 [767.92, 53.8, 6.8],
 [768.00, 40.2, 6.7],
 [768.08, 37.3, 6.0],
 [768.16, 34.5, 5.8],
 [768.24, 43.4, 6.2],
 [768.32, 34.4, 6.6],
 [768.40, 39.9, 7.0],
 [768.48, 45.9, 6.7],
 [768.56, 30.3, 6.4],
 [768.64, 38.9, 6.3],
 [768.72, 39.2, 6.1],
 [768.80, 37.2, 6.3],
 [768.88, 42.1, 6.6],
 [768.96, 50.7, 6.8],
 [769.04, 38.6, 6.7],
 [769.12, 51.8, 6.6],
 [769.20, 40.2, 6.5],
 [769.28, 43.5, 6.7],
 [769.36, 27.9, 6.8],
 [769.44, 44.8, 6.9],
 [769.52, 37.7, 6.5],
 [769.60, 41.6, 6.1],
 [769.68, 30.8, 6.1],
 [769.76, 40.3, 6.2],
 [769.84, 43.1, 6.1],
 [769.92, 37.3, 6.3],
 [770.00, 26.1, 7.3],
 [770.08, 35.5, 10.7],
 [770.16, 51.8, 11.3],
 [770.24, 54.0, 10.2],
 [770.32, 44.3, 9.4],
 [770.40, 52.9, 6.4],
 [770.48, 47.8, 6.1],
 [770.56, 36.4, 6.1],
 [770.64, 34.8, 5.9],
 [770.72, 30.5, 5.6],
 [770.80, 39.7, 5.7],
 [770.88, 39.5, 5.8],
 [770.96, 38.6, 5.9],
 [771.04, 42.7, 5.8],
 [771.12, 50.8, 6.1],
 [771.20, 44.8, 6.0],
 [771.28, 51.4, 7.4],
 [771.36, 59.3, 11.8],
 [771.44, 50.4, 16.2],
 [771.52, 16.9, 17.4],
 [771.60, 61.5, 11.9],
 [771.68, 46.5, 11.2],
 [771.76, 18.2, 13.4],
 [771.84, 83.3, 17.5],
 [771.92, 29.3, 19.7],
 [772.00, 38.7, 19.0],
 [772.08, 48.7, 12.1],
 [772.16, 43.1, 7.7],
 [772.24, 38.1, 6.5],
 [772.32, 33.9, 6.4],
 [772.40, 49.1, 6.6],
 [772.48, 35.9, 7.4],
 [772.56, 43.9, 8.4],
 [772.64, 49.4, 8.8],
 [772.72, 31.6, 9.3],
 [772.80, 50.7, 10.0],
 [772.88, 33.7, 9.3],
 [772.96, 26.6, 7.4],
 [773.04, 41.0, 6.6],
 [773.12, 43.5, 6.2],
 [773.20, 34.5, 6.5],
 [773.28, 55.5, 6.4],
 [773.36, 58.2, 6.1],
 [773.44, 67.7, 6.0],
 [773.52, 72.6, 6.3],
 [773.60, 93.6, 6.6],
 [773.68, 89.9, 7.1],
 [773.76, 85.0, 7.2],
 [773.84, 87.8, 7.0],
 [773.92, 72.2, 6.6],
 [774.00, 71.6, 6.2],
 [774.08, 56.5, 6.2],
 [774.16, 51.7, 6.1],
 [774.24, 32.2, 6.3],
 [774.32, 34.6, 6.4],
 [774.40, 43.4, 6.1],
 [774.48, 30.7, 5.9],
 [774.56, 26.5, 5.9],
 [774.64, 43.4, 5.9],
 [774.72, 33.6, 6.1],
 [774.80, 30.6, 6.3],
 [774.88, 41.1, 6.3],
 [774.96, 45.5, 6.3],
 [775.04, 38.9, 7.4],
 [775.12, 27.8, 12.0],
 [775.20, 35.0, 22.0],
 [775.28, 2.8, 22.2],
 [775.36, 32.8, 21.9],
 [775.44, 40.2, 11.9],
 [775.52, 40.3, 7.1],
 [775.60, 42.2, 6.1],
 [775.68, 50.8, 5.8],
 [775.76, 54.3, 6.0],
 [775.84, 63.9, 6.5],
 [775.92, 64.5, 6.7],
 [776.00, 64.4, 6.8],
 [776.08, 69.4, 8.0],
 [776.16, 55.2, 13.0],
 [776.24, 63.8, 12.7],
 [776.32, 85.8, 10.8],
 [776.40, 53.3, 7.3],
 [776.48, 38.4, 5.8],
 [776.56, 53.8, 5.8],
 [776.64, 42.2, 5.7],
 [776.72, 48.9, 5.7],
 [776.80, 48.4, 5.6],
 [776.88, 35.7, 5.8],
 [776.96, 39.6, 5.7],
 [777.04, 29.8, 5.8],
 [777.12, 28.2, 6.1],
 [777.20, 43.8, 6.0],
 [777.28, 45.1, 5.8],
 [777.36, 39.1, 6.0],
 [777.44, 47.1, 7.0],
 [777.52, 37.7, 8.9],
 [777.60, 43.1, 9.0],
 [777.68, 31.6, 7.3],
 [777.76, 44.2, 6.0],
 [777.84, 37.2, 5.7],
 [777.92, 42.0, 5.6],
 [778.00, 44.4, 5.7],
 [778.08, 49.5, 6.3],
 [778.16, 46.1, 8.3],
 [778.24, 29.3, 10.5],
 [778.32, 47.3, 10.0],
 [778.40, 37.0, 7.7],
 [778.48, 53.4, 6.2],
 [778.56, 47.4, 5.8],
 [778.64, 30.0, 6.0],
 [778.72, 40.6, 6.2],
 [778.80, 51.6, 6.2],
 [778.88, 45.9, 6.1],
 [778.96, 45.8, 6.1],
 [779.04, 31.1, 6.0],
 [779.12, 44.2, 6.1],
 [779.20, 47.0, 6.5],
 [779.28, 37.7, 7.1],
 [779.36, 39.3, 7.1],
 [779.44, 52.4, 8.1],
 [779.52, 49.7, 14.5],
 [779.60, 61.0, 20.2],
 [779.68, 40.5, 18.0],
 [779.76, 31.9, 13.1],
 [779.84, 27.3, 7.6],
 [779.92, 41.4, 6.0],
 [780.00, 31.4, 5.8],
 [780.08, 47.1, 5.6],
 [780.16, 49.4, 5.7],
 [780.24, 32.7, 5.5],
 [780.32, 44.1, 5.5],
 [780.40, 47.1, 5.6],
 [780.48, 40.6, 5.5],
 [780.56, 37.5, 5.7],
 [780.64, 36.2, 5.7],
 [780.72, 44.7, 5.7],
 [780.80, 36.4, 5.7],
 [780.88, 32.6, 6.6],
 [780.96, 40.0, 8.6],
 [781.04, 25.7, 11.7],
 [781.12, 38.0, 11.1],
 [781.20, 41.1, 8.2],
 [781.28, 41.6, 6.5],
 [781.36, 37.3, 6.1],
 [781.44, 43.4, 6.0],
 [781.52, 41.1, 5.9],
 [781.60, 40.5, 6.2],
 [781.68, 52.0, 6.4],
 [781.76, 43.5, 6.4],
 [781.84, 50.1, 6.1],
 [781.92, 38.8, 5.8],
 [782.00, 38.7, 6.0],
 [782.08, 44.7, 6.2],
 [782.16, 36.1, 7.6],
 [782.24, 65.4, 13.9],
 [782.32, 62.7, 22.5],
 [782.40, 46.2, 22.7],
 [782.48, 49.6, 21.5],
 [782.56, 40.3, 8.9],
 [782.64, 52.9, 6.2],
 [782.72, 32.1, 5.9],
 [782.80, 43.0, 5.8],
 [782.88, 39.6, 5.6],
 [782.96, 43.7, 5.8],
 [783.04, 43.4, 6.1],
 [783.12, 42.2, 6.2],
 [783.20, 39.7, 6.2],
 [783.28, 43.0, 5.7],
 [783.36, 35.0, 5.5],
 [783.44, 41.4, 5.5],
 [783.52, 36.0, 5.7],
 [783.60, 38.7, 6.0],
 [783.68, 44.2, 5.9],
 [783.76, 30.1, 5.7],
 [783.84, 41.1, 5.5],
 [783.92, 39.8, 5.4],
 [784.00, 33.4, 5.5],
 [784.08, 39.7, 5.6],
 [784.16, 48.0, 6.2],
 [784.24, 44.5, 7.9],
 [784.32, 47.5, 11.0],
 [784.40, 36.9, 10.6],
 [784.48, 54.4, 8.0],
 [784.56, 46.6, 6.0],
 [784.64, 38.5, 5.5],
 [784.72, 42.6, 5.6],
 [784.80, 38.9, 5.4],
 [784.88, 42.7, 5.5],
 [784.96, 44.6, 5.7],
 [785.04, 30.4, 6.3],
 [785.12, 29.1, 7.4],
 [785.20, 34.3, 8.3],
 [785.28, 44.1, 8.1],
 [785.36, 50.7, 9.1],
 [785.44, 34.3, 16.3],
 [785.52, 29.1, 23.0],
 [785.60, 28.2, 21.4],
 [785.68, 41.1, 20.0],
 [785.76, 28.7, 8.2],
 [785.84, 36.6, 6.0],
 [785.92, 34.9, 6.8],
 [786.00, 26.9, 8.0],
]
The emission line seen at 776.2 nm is [N II] 6583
